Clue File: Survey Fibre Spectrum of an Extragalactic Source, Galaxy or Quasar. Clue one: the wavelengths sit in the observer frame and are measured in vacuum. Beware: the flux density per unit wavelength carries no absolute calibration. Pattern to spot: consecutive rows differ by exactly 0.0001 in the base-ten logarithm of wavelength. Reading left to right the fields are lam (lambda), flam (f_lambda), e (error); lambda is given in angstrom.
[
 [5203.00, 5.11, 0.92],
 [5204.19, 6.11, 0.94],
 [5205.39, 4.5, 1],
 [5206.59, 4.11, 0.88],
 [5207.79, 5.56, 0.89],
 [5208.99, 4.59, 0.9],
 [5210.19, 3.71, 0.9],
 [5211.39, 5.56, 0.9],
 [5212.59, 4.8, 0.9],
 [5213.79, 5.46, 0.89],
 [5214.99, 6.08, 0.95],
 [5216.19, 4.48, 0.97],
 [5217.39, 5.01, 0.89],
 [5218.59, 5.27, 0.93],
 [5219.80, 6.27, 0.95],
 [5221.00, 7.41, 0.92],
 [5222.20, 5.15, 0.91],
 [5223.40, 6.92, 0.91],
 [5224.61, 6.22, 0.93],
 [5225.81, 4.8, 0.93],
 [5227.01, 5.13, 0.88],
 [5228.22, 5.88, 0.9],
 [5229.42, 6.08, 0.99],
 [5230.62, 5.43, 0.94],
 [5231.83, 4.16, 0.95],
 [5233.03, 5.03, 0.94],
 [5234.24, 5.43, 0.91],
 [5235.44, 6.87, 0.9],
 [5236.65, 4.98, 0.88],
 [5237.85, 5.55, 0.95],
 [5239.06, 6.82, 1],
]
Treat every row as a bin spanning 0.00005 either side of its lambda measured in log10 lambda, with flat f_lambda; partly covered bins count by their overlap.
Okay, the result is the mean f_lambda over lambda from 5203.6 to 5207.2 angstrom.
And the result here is 4.9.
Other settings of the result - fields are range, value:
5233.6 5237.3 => 5.75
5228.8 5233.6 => 5.19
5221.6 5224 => 6.05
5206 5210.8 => 4.49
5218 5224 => 6.2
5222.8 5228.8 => 5.78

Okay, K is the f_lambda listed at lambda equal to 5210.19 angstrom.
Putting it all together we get 3.71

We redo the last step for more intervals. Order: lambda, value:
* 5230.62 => 5.43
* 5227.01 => 5.13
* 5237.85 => 5.55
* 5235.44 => 6.87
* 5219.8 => 6.27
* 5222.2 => 5.15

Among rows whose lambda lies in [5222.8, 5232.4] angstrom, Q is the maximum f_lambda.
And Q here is 6.92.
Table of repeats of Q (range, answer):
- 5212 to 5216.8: 6.08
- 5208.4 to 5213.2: 5.56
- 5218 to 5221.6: 7.41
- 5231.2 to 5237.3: 6.87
